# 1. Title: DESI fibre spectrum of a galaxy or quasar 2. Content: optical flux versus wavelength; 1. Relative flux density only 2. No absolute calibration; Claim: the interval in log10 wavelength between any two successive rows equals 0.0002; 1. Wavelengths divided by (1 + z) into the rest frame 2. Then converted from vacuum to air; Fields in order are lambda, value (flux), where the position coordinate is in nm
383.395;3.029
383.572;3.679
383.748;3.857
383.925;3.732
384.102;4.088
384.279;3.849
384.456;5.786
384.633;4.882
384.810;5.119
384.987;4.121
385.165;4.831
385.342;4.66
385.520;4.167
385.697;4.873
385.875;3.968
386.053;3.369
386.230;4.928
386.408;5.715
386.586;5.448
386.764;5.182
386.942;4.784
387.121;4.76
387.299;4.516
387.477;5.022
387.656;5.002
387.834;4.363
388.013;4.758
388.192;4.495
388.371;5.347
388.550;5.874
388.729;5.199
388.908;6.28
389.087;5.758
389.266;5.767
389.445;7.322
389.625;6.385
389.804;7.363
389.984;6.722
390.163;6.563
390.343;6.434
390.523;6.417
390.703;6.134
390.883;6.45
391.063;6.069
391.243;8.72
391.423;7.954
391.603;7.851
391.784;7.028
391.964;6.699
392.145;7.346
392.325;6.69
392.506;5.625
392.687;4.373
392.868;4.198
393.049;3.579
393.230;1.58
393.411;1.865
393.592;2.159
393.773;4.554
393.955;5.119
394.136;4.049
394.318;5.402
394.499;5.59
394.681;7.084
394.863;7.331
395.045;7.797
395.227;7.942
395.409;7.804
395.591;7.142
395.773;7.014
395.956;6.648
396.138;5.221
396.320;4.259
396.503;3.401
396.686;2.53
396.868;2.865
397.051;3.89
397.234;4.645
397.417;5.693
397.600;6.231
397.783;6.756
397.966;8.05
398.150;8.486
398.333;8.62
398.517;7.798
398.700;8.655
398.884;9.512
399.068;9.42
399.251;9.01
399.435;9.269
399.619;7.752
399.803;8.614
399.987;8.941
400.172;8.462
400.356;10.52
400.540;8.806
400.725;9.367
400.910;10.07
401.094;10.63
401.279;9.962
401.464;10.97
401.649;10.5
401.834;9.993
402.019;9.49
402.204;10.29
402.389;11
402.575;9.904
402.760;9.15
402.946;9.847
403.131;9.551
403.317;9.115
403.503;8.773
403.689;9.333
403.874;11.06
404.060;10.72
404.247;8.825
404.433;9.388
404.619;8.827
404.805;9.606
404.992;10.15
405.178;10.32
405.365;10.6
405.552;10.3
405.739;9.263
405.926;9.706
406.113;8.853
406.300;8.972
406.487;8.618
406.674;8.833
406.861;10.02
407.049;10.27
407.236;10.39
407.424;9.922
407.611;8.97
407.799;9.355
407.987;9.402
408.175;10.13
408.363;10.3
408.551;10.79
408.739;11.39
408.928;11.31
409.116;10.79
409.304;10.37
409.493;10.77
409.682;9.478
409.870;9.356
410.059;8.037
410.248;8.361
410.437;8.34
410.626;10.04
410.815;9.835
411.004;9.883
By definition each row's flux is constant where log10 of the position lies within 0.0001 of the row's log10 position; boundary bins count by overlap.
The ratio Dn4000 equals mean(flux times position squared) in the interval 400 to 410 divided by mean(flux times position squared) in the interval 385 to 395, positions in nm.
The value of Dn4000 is 1.95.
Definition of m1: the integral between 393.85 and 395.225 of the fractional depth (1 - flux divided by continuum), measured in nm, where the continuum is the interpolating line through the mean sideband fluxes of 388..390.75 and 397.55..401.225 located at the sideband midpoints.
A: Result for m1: 0.25 nm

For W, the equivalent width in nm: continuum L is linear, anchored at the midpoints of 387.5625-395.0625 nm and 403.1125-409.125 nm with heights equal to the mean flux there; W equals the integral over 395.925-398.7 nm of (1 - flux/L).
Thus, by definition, 0.63 nm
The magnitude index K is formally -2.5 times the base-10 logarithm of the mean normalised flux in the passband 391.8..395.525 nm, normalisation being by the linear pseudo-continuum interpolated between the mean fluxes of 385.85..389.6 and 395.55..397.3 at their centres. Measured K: -0.12 mag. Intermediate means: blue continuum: 5.18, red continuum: 4.69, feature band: 5.39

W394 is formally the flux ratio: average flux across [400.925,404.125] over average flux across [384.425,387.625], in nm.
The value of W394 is 2.1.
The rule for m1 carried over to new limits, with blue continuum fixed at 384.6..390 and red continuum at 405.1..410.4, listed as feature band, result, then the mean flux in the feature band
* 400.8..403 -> -0.44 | 10.1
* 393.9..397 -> 0.57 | 5.7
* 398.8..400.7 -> -0.25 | 9.04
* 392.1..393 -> 0.13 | 5.46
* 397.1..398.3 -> 0.14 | 6.64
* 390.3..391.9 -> -0.26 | 7.02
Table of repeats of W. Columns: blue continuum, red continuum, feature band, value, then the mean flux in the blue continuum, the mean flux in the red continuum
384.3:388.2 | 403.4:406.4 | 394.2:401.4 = 0.44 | 4.75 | 9.66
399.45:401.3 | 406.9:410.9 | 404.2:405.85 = -0.02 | 9.28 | 9.89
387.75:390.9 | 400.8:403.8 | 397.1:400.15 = 0.31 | 5.97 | 9.92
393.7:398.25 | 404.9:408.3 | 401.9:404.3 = -0.40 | 5.83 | 9.68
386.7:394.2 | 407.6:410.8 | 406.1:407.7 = -0.02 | 5.54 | 9.86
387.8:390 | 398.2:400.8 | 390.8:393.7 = 0.52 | 5.82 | 8.9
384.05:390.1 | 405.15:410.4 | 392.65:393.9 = 0.64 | 5.15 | 9.79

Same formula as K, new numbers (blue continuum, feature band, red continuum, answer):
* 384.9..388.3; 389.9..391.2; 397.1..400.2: -0.13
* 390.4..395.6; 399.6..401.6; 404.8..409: -0.18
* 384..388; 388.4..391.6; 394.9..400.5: -0.19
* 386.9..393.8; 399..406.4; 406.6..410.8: -0.14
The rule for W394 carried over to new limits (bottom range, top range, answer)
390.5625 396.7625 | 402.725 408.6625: 1.70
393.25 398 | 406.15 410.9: 1.83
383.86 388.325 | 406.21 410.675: 2.09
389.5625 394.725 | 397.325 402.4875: 1.58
